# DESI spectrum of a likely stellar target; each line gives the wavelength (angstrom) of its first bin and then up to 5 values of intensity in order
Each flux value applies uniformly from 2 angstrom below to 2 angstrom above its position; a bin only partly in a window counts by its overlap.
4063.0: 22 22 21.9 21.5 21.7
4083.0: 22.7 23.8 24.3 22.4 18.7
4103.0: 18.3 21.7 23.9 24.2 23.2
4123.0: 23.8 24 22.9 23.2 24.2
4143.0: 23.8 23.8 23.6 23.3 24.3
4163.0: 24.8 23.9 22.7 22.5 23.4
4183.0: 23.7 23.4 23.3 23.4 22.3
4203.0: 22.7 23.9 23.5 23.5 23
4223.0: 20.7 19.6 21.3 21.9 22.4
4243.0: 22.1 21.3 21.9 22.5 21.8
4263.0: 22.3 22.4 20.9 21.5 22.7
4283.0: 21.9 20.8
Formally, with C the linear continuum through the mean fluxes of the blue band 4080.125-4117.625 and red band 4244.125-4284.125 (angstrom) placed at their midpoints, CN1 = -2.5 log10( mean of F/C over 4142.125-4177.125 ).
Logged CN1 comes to -0.07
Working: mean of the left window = 22.2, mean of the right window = 21.9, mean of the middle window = 23.6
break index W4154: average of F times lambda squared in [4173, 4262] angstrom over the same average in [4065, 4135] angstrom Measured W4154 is 1.06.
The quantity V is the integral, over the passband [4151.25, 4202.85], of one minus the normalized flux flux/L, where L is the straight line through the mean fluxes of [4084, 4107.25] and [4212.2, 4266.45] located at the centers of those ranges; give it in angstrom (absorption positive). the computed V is -3.9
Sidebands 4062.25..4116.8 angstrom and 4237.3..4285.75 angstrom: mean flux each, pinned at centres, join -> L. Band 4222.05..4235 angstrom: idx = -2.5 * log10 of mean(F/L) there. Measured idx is 0.06 mag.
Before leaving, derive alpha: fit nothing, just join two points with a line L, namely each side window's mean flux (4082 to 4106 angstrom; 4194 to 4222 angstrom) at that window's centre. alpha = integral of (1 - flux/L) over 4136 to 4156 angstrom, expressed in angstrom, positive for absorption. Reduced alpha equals -1.3 angstrom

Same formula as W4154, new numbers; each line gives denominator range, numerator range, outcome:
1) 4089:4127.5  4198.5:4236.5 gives 1.05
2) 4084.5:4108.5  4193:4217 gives 1.14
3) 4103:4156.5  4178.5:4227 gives 1.02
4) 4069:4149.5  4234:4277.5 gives 1.03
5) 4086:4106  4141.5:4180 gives 1.14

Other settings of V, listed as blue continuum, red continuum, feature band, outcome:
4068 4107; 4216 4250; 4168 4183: -0.97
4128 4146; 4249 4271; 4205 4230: 0.29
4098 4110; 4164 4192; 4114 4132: -2.40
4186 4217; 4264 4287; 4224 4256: 1.31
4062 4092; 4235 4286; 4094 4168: -2.51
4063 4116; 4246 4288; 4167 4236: -2.39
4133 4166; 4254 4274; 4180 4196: -0.16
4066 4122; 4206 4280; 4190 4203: -0.50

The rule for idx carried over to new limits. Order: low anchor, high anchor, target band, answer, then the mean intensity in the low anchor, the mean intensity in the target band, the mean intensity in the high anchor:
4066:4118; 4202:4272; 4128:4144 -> -0.07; 22.1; 23.5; 22.1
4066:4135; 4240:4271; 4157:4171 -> -0.09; 22.4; 24.1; 22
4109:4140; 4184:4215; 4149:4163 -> -0.02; 23.7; 23.9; 23.2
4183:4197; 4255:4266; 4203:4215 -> -0.02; 23.4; 23.5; 22.2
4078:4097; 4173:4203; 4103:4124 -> 0.01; 23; 22.9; 23.1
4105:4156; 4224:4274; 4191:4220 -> -0.04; 23.5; 23.2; 21.7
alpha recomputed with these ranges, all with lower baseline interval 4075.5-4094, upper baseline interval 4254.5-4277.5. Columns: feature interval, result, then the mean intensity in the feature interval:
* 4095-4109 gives 1.76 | 20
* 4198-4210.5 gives -0.47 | 23.1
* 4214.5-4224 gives -0.11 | 22.4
